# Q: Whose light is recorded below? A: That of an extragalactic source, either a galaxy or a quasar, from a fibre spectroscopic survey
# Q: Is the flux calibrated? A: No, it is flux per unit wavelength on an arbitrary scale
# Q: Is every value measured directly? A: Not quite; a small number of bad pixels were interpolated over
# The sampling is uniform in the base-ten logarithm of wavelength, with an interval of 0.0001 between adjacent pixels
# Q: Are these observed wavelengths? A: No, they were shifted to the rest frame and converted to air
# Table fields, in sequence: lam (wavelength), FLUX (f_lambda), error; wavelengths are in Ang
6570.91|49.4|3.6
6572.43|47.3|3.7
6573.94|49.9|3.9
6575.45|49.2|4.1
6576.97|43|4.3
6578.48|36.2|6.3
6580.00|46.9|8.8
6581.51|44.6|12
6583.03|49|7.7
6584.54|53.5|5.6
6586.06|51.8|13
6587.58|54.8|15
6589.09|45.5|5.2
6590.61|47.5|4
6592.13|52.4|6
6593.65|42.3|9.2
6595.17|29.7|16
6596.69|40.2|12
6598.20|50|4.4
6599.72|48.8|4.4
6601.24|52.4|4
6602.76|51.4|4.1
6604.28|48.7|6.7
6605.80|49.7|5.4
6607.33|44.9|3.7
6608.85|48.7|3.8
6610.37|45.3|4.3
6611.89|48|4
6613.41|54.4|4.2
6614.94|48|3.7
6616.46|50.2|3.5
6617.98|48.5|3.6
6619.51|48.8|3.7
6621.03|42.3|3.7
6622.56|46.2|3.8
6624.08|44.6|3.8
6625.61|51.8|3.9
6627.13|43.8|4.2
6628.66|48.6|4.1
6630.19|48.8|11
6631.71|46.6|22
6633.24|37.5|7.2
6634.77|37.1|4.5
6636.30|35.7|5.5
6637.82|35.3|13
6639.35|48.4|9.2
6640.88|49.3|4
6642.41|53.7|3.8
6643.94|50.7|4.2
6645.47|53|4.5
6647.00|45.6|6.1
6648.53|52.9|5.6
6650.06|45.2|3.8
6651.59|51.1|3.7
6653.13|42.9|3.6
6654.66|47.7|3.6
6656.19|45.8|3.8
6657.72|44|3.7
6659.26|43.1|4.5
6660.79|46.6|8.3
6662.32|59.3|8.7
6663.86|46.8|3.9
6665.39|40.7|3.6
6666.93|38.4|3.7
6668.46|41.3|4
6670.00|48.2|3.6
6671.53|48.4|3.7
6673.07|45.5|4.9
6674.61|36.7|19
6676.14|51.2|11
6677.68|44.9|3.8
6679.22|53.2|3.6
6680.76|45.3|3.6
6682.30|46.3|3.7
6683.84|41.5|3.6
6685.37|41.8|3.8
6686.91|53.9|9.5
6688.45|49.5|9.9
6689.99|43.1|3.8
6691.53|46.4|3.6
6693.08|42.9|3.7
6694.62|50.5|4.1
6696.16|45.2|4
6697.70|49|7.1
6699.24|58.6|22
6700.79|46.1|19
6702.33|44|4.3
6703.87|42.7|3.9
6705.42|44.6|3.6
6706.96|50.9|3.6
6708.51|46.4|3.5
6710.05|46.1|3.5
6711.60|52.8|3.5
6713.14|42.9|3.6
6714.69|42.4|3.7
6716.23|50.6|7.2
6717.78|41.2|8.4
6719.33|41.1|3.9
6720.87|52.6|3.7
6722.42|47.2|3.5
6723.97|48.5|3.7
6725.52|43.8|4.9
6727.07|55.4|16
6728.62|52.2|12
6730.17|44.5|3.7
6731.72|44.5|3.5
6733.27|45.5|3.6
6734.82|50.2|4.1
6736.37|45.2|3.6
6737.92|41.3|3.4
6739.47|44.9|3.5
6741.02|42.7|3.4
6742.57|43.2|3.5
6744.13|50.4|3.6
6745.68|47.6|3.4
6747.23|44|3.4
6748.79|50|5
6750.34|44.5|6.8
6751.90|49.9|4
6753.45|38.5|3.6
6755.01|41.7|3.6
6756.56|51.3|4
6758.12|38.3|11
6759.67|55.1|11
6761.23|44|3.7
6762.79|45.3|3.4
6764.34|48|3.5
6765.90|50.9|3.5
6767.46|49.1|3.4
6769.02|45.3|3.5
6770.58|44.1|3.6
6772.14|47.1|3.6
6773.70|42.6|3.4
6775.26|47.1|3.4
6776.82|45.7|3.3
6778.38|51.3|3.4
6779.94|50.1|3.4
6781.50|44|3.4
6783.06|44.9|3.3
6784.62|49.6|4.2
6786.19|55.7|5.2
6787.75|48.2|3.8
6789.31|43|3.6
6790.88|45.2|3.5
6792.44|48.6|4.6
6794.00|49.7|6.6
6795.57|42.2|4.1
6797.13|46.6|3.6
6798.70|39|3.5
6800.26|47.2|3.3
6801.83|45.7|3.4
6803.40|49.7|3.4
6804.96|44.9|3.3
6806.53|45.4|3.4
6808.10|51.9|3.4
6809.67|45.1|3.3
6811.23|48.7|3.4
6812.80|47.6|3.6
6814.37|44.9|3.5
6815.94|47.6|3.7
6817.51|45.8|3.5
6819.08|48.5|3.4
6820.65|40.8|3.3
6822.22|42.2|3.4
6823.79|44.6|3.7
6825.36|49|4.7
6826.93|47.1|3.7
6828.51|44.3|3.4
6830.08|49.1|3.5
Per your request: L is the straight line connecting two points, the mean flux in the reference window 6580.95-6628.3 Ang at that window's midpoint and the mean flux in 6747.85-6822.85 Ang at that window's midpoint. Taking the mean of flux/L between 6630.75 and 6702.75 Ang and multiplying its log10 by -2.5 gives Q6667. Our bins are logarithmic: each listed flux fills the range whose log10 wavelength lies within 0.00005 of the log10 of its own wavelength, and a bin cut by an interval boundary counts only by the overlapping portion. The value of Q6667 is 0.02 mag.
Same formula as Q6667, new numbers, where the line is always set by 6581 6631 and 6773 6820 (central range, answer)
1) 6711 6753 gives 0.01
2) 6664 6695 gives 0.05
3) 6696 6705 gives -0.01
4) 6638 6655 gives -0.03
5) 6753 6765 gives 0.04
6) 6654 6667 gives 0.03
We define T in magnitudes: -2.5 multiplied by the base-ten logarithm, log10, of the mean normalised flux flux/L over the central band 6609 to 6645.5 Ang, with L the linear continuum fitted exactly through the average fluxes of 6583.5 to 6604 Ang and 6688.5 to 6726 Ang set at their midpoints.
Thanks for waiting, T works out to 0.02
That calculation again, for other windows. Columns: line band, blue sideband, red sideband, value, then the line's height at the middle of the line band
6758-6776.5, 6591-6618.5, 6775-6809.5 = 0.01 mag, 47.1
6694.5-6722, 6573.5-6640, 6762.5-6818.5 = -0.01 mag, 46.7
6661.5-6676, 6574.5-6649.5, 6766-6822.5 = 0.03 mag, 46.8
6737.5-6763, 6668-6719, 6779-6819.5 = 0.03 mag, 46.7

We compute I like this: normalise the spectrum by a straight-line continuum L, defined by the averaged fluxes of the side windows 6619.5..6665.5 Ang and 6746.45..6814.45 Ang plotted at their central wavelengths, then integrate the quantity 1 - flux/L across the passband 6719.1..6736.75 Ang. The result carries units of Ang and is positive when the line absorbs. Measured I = -0.5 Ang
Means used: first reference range 46.3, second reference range 46.6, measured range 47.8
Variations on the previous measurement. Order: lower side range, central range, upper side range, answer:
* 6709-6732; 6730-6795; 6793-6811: 0.2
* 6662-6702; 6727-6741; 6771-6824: 0.0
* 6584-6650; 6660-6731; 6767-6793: 0.5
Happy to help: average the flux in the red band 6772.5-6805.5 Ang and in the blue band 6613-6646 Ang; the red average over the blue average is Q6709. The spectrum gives 1.0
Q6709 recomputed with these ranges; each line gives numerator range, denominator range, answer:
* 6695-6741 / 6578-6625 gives 0.99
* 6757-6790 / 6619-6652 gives 1.02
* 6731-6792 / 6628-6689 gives 1.01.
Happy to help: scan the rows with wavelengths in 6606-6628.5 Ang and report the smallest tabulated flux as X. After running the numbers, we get 42.3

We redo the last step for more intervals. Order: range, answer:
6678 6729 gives 41.1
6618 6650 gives 35.3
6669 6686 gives 36.7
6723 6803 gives 38.3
